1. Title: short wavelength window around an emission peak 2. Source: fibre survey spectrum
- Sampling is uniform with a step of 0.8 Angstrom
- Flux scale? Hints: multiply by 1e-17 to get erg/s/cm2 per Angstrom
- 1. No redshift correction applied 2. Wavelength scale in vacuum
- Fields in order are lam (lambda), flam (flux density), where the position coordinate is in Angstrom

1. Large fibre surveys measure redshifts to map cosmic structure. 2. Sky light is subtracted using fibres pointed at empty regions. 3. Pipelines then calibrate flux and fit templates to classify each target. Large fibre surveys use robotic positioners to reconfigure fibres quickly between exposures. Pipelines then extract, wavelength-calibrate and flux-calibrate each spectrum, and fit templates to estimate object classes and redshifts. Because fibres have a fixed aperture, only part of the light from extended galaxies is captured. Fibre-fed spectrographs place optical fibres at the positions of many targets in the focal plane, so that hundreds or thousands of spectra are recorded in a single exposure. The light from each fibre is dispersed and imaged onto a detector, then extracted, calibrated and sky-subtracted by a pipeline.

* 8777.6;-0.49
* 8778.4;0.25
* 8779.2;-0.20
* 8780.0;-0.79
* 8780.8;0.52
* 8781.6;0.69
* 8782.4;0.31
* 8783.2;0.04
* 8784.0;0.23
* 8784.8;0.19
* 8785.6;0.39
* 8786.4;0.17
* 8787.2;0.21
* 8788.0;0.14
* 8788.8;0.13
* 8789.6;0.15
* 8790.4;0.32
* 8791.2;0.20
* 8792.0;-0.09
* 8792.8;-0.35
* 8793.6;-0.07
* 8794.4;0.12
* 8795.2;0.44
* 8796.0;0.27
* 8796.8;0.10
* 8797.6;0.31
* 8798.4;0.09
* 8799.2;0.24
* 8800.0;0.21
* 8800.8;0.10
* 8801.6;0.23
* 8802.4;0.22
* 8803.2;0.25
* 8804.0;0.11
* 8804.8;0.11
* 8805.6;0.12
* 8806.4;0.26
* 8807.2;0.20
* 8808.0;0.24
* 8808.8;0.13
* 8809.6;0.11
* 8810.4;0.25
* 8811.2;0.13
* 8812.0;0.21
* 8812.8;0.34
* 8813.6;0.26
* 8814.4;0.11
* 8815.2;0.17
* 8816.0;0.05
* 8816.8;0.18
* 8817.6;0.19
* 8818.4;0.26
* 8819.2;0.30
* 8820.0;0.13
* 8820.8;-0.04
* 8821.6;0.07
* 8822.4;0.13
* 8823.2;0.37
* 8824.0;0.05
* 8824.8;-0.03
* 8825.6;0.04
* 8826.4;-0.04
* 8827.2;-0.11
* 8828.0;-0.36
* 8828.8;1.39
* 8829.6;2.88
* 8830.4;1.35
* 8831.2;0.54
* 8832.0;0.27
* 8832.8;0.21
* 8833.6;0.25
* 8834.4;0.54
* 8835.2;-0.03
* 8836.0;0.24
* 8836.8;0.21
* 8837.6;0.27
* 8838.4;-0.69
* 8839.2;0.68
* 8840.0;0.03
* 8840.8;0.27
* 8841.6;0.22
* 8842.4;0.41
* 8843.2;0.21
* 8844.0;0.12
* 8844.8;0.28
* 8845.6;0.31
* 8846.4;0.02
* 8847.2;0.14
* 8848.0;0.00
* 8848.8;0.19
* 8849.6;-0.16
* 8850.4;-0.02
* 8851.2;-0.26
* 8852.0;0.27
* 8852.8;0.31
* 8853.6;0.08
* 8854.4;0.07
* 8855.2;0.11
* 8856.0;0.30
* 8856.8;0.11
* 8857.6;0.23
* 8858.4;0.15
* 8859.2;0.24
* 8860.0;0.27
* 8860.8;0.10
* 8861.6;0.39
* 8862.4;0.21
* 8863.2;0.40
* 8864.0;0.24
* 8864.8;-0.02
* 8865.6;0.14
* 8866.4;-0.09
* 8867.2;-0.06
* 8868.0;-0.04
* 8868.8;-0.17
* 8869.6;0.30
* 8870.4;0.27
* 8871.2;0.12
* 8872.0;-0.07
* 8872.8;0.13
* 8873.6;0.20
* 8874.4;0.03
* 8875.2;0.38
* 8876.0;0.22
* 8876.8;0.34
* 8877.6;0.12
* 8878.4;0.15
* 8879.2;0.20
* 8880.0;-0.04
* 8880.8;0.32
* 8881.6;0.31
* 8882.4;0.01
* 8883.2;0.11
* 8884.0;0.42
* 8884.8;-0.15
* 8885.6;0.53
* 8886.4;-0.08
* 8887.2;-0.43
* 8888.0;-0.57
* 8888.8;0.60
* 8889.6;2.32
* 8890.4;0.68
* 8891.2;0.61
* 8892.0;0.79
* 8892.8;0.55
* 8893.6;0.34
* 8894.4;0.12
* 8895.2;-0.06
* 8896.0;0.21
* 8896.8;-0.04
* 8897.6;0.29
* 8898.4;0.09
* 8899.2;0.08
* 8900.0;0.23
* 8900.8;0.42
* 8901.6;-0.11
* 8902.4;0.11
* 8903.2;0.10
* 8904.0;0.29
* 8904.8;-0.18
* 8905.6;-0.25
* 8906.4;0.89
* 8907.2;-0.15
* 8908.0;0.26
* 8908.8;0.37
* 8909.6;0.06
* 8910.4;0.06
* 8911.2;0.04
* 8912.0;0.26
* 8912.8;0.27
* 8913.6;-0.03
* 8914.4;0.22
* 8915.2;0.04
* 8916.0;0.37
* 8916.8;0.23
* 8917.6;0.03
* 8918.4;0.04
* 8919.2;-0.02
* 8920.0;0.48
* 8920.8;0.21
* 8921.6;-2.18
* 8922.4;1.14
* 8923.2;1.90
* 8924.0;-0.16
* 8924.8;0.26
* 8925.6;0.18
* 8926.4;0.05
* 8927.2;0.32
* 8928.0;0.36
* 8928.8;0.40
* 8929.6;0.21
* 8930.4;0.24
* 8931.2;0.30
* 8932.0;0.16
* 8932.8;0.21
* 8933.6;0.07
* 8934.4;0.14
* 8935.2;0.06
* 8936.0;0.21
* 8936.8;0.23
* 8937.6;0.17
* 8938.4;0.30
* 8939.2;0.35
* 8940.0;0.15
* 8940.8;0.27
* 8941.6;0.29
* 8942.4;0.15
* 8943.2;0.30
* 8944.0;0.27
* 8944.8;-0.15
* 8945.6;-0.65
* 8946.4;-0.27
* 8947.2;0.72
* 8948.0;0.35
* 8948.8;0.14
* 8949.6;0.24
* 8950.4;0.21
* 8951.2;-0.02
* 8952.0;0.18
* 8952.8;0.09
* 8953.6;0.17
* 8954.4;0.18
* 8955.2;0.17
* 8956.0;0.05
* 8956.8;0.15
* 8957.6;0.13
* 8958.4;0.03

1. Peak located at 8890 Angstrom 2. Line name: Hgamma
